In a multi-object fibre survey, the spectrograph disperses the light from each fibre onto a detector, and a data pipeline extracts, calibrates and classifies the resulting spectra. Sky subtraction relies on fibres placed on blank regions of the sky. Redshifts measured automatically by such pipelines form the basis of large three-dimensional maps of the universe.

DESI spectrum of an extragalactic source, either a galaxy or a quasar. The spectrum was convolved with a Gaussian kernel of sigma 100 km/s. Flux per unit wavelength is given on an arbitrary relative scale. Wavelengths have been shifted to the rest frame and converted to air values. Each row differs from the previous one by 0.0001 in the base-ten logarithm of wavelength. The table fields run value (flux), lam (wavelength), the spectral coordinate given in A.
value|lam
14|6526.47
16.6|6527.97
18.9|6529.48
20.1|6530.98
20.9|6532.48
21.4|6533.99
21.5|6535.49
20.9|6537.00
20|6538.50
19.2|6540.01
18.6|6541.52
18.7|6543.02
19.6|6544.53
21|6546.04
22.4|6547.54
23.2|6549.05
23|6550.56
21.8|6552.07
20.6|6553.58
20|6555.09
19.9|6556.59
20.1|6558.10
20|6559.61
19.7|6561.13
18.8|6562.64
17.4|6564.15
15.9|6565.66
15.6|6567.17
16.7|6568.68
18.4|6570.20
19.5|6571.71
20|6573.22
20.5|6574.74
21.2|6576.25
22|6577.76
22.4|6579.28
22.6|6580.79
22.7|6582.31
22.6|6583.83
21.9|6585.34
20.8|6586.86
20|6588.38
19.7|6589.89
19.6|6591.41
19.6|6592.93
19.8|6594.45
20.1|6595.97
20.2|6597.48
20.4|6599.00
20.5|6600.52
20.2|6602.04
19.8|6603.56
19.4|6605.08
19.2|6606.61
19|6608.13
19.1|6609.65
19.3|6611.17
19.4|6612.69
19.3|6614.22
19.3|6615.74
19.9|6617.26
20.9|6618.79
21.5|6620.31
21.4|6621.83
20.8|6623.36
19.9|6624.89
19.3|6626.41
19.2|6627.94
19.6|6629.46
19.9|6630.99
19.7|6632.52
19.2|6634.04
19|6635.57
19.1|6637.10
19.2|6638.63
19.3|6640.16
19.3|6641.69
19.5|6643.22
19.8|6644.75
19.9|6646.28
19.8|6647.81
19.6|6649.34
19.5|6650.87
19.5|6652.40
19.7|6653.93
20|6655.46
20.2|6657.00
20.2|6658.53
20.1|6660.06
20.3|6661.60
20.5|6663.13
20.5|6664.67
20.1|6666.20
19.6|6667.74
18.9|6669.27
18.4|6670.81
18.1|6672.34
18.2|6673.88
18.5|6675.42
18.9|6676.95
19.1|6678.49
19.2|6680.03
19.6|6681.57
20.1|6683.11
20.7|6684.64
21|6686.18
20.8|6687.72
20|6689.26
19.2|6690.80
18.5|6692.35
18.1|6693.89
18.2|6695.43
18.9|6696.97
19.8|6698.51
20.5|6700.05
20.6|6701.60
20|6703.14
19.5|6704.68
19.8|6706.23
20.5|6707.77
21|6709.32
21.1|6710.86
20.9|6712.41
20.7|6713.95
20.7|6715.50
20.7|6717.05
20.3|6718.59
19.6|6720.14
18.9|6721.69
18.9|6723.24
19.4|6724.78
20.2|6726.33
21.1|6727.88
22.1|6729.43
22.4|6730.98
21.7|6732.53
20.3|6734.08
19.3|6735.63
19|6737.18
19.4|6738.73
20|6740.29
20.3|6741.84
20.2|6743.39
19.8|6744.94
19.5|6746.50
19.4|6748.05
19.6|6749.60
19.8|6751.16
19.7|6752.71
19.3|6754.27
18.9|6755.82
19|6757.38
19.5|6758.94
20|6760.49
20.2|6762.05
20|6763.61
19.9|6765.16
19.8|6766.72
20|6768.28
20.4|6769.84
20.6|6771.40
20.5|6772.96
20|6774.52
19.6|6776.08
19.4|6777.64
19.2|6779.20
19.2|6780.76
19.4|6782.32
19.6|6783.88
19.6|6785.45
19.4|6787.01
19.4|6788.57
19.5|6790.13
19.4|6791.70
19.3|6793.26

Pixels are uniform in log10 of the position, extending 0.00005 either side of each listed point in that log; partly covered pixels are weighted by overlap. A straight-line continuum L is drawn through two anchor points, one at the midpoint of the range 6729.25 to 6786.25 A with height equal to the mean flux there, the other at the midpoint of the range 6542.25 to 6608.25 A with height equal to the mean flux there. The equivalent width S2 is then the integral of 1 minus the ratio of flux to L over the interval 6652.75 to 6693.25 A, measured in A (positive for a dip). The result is 0.8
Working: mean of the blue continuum 20.2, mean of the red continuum 19.9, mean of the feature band 19.6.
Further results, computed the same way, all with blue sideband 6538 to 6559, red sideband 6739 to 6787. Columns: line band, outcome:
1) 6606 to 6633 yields 0.6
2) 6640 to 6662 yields 0.4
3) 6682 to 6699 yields 0.4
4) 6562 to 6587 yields 0.7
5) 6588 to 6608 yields 0.5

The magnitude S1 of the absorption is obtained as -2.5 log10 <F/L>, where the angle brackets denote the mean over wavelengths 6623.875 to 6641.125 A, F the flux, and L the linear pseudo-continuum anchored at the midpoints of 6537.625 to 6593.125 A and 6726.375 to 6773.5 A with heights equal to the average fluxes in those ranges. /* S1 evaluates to 0.04 mag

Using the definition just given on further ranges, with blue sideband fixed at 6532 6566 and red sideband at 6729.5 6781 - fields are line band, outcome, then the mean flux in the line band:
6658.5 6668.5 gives -0.01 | 20.2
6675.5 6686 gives 0.02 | 19.6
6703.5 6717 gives -0.03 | 20.5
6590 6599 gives 0.01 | 19.9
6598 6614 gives 0.03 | 19.6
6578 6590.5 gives -0.07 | 21.6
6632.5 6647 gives 0.04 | 19.4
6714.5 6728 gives 0.00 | 19.9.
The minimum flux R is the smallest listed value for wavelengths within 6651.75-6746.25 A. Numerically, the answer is 18.1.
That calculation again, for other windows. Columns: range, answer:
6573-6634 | 19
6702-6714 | 19.5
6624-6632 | 19.2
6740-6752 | 19.4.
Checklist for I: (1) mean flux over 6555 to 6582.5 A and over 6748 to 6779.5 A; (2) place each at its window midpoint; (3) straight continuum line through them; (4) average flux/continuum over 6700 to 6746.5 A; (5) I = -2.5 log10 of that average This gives -0.03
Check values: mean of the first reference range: 19.6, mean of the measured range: 20.3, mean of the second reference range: 19.8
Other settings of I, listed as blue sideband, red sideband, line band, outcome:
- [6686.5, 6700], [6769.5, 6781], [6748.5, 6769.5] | 0.00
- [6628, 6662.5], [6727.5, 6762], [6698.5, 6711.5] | -0.03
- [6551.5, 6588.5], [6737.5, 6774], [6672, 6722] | 0.01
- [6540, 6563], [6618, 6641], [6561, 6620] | 0.02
